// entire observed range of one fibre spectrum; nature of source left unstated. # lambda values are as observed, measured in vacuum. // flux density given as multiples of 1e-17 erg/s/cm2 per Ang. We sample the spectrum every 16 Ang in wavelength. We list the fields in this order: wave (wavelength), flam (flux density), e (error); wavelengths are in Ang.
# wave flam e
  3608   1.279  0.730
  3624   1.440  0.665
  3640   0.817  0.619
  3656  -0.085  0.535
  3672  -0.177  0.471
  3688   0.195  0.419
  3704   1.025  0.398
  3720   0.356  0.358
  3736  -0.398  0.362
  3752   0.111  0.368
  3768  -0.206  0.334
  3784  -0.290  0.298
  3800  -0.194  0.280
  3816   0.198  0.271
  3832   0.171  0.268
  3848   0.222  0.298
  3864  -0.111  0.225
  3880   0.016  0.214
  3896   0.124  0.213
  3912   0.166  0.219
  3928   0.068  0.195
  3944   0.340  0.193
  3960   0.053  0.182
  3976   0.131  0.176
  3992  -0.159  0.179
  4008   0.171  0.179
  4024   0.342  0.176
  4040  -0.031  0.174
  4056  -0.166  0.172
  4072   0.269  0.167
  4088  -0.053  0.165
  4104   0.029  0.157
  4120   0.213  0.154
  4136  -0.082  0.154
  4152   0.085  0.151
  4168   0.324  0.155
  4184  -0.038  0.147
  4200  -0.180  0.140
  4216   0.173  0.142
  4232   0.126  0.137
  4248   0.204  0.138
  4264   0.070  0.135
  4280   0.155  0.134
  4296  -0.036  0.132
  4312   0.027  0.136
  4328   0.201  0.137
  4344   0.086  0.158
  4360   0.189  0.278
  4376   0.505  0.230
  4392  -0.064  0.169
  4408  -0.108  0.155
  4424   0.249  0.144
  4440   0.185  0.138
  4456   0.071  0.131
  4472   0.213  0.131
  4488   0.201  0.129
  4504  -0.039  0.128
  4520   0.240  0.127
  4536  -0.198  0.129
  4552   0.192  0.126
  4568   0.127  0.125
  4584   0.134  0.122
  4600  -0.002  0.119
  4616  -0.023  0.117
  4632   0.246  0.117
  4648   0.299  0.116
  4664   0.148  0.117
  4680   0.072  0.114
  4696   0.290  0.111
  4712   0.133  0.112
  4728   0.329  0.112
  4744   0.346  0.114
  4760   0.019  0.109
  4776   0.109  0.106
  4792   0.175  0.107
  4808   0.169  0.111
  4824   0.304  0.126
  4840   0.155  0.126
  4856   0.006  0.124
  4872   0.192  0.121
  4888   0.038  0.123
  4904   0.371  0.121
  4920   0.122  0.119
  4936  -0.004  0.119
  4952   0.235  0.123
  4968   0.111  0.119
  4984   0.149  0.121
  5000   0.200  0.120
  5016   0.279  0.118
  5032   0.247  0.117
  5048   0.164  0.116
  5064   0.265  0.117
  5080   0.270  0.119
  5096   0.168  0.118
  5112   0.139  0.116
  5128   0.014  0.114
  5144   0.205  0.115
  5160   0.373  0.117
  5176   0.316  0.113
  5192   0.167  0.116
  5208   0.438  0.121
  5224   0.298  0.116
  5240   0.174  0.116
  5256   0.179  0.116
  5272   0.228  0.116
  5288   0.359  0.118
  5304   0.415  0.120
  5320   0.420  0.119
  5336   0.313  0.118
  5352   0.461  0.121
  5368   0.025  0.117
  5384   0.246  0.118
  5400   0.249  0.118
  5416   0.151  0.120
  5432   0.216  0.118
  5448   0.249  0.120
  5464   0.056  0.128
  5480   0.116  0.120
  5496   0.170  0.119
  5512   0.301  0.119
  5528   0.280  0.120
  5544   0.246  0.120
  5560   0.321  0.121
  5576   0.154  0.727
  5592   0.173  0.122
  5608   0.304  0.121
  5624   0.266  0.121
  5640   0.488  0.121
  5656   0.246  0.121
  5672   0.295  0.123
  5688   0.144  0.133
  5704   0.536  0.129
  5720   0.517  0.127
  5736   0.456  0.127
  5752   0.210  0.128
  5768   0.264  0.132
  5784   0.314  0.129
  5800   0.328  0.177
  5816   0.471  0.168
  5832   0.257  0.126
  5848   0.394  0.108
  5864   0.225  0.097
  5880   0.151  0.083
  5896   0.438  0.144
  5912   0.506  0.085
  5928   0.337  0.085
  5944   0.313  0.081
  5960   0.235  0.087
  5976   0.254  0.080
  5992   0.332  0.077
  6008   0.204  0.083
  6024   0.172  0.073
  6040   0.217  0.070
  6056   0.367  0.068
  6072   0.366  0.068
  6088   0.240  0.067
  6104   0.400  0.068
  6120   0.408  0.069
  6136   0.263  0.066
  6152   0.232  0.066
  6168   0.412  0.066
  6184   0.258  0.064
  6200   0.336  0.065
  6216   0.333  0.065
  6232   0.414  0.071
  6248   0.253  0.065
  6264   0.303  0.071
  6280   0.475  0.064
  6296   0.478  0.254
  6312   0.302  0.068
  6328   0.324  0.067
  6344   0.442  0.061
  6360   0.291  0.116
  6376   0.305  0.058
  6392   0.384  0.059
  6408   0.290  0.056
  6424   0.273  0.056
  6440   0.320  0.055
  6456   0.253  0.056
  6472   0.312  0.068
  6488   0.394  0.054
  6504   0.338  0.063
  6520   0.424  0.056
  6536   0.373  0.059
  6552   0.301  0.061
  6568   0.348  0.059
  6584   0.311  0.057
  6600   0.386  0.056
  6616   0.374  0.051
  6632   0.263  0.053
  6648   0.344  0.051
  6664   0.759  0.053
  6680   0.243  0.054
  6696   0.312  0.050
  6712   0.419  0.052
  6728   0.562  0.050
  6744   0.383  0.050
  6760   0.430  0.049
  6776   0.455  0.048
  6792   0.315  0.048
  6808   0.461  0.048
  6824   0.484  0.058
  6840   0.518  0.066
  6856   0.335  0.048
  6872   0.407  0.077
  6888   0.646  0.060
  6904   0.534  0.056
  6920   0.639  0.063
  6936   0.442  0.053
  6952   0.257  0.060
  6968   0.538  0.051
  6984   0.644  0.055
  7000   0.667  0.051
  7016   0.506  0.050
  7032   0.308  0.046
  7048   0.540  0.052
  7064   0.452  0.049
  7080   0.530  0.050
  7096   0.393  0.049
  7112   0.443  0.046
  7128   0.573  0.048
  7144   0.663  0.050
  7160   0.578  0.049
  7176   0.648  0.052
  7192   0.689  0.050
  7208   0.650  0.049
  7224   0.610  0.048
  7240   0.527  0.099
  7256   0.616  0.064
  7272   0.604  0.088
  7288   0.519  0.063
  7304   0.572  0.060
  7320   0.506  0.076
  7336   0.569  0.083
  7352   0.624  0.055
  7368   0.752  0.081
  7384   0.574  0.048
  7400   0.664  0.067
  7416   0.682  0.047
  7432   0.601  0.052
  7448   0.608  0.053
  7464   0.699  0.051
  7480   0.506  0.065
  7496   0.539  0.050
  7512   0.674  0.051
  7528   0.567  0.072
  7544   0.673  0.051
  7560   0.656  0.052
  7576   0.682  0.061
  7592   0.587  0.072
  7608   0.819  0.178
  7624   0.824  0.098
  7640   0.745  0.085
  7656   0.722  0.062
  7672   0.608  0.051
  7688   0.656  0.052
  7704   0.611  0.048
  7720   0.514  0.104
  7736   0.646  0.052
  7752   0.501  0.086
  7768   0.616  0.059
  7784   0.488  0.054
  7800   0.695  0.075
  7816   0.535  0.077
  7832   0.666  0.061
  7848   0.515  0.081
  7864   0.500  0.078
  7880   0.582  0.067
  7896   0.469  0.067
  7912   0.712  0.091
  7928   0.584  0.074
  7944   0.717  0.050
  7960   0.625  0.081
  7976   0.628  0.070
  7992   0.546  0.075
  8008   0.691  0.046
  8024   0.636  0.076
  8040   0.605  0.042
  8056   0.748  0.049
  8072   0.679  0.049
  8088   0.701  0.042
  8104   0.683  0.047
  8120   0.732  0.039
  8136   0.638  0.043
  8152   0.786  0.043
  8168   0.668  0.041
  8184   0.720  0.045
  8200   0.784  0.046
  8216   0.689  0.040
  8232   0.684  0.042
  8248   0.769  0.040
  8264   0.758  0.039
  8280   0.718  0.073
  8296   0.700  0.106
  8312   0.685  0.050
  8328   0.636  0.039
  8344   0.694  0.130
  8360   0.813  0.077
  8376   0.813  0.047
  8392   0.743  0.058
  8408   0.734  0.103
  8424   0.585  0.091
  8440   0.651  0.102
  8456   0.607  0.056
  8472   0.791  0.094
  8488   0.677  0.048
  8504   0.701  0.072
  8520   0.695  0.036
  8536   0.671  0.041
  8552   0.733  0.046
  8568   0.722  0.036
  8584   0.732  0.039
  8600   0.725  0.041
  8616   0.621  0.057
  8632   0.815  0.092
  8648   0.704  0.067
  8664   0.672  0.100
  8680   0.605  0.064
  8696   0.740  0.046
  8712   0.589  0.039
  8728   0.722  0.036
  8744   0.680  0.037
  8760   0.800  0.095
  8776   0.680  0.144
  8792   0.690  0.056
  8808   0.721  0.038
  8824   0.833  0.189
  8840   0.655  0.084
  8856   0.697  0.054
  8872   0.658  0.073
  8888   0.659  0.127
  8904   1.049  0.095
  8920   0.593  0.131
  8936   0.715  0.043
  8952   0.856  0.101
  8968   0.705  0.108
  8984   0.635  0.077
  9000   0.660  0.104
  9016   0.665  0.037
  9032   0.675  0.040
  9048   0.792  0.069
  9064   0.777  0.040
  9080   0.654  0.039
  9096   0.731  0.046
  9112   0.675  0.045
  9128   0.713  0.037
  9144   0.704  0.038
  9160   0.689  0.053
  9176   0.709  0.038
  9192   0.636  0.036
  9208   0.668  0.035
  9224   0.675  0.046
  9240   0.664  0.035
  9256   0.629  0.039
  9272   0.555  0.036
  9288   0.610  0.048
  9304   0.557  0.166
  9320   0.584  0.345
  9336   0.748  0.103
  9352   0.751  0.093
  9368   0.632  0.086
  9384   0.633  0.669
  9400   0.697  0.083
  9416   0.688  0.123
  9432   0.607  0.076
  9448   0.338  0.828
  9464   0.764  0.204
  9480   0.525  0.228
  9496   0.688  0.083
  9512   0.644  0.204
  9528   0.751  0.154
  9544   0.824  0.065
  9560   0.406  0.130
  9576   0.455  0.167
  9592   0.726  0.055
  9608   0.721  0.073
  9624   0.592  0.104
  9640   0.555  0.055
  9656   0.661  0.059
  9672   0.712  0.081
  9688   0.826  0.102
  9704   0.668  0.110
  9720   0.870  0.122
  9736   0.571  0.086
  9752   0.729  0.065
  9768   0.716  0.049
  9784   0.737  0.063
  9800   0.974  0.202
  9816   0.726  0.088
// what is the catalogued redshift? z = 0.79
